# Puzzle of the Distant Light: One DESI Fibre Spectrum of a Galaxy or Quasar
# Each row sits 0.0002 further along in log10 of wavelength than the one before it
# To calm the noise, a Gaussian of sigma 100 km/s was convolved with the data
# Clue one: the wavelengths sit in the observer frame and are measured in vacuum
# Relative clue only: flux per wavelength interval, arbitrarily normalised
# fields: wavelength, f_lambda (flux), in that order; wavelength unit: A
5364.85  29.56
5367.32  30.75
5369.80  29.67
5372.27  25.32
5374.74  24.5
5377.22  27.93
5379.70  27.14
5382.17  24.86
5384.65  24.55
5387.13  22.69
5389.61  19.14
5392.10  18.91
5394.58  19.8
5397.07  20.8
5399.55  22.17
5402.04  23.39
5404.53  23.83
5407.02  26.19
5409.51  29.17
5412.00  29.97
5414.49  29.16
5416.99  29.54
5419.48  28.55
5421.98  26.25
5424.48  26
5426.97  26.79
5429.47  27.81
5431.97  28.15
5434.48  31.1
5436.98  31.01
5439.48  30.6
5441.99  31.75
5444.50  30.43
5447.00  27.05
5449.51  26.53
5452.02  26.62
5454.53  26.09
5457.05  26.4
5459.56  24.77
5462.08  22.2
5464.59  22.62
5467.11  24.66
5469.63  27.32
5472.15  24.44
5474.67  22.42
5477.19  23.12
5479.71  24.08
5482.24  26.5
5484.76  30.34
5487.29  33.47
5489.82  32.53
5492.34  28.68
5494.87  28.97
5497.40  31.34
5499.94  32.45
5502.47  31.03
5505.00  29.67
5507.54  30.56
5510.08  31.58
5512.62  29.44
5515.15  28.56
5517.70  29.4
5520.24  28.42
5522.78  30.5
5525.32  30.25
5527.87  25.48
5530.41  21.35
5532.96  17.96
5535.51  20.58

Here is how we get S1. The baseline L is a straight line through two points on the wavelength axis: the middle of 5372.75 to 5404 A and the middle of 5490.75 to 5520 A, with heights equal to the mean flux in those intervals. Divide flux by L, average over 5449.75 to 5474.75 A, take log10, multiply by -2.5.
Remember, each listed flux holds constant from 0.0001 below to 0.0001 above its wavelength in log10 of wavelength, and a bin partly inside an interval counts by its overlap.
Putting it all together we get 0.107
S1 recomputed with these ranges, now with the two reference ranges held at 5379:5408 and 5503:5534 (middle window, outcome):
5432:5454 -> -0.181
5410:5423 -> -0.213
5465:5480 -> 0.074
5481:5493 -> -0.145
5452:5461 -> -0.020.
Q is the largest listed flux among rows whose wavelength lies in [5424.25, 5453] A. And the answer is 31.75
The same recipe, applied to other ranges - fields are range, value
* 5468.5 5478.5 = 27.32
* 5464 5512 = 33.47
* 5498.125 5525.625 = 32.45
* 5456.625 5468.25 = 26.4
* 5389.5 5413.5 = 29.97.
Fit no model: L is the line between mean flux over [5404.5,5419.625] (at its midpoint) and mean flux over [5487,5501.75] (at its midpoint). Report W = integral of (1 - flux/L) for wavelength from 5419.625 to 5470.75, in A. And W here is 3.8 A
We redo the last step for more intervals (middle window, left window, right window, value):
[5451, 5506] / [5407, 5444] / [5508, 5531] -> 2.8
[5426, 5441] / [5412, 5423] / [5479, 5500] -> -0.2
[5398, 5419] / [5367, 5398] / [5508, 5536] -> -1.7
